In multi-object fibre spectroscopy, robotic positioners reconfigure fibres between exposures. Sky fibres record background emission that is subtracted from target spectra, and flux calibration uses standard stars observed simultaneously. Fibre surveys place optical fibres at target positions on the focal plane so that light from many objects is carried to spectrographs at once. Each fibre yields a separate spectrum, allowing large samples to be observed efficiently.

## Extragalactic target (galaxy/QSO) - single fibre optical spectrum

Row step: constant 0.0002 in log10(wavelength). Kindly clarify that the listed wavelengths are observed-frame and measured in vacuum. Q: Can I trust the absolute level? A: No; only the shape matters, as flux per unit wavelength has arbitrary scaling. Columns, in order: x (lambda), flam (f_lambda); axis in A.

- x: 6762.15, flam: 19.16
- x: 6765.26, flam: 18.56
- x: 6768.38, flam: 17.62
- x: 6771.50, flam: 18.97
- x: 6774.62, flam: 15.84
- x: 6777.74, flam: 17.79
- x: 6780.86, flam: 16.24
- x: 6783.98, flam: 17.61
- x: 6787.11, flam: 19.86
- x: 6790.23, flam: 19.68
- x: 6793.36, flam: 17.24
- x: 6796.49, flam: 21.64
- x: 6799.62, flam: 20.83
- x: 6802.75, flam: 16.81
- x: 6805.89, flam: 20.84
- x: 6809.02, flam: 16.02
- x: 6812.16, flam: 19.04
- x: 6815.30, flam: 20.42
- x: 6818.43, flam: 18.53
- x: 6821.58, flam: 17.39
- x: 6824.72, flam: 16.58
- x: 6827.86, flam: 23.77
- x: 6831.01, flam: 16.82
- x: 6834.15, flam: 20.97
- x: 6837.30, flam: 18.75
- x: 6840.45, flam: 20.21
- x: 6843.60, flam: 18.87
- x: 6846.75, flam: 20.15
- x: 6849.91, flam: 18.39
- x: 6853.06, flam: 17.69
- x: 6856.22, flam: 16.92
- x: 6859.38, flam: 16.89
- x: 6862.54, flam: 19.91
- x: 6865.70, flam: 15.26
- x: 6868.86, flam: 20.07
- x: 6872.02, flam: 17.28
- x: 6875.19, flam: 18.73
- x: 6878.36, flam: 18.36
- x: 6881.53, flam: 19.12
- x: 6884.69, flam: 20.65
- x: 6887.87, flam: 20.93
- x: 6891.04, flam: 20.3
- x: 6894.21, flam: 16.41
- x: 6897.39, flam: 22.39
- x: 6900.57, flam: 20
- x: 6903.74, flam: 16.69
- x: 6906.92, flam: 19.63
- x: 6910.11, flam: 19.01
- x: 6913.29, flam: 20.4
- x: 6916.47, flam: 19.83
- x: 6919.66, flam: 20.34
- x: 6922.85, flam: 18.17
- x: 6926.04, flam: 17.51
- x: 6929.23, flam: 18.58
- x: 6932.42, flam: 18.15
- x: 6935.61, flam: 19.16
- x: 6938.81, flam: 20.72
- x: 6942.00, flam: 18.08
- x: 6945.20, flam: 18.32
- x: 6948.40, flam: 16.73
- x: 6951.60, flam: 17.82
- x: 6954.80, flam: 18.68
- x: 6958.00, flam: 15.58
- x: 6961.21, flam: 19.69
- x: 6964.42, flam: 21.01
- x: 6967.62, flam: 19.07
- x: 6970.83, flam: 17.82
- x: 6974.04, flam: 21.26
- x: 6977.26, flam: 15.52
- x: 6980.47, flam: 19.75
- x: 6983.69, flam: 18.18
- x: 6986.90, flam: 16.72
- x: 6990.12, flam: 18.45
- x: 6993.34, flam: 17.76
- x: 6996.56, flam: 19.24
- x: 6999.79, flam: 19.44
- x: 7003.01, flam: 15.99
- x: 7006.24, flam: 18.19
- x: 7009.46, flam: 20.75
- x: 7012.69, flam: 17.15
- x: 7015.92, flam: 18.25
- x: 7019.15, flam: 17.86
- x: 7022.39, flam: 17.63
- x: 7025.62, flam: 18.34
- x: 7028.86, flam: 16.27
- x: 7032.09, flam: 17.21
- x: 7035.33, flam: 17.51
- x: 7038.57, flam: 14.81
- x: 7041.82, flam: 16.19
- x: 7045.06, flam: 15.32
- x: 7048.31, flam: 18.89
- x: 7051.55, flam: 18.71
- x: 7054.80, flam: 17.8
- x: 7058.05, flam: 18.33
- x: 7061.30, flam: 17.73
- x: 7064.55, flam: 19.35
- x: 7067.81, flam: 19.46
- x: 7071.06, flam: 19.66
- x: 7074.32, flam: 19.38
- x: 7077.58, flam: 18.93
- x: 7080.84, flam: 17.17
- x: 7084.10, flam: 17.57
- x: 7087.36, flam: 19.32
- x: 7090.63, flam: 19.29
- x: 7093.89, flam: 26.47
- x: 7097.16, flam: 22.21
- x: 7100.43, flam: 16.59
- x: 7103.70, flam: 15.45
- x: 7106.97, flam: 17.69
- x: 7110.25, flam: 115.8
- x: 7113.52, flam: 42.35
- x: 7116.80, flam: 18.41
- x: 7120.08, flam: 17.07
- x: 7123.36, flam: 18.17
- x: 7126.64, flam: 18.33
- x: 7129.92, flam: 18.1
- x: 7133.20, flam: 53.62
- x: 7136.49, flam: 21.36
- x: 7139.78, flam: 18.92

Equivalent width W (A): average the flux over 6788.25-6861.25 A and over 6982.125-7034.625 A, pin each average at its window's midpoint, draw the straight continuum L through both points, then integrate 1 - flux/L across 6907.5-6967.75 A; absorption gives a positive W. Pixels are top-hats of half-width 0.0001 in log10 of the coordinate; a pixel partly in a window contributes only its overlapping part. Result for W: -1.5 A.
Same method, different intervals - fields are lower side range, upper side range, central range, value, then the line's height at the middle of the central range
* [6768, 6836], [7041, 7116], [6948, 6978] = 4.5 A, 21.7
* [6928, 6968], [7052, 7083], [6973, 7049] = 3.5 A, 18.6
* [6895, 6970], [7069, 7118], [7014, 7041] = 7.4 A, 23.7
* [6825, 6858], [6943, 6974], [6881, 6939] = -1.9 A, 18.7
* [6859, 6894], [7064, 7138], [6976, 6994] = 3.6 A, 22.2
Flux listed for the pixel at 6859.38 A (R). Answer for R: 16.89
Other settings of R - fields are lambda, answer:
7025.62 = 18.34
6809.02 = 16.02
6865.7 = 15.26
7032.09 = 17.21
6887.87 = 20.93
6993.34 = 17.76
